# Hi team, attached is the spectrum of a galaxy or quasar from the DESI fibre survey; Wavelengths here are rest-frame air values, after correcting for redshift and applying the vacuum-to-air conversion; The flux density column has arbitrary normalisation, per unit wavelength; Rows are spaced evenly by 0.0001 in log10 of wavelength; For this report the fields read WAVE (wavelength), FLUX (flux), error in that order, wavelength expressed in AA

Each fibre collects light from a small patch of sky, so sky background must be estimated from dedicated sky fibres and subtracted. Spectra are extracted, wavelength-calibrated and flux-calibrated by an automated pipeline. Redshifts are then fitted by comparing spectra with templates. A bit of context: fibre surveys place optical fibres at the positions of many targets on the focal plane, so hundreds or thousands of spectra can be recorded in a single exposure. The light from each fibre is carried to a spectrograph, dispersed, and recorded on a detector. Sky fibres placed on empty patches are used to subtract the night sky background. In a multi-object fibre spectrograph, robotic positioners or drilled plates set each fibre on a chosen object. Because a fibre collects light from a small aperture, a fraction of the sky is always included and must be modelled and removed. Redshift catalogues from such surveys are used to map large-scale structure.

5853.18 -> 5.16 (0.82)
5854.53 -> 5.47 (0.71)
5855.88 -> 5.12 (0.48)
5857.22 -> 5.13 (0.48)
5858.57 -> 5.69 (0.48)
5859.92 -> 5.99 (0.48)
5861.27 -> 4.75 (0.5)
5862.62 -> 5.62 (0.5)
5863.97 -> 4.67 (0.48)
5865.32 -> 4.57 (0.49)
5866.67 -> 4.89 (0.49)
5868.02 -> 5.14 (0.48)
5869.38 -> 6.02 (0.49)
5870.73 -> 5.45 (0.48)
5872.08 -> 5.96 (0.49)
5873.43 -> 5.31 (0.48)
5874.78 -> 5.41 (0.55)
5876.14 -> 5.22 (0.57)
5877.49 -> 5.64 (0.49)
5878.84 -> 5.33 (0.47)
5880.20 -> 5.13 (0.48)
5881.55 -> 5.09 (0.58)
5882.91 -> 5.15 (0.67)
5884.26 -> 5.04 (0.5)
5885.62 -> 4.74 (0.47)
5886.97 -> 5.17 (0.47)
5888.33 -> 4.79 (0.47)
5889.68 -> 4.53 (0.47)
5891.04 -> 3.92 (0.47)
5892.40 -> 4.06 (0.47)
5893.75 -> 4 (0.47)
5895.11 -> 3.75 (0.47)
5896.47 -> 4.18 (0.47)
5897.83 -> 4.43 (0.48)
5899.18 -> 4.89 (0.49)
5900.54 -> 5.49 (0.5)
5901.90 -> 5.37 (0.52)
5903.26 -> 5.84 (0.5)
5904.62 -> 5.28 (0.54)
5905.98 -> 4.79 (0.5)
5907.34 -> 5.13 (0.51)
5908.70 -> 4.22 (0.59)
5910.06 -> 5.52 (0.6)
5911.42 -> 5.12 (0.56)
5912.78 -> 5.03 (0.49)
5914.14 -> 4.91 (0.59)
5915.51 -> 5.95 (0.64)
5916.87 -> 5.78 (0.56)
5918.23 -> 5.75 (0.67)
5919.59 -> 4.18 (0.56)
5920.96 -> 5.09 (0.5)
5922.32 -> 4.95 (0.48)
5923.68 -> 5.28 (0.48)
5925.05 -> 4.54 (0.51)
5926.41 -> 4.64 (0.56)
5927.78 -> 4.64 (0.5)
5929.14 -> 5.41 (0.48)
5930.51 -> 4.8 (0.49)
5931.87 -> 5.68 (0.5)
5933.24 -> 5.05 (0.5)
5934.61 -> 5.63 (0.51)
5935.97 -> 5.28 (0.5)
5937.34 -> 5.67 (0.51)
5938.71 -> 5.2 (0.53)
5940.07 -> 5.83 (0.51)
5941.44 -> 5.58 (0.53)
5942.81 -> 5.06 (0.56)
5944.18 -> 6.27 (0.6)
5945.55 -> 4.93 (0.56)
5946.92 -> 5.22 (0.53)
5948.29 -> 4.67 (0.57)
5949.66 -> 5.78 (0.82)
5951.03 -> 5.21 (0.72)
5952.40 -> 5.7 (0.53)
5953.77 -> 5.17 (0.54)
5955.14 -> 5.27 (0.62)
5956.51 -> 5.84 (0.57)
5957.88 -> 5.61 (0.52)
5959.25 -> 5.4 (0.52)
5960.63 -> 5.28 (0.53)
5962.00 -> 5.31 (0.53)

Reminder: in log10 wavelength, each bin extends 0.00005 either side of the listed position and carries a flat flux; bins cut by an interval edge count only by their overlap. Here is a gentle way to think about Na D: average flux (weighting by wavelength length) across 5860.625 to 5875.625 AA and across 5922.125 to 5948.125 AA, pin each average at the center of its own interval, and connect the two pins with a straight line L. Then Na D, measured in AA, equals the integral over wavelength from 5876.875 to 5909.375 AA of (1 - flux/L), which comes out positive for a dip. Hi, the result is 2.58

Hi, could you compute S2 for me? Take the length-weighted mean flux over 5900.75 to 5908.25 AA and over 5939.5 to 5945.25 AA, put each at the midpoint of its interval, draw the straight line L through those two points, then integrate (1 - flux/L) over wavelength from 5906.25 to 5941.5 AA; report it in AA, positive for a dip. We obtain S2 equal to 1.8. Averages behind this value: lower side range 5.26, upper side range 5.63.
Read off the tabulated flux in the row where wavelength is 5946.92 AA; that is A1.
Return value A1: 5.22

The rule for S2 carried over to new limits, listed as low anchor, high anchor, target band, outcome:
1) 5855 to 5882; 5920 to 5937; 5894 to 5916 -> 0.9 AA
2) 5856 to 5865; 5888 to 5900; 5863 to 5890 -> -2.2 AA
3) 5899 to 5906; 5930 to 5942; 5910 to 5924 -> 0.4 AA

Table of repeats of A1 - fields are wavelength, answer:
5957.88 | 5.61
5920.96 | 5.09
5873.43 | 5.31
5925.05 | 4.54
